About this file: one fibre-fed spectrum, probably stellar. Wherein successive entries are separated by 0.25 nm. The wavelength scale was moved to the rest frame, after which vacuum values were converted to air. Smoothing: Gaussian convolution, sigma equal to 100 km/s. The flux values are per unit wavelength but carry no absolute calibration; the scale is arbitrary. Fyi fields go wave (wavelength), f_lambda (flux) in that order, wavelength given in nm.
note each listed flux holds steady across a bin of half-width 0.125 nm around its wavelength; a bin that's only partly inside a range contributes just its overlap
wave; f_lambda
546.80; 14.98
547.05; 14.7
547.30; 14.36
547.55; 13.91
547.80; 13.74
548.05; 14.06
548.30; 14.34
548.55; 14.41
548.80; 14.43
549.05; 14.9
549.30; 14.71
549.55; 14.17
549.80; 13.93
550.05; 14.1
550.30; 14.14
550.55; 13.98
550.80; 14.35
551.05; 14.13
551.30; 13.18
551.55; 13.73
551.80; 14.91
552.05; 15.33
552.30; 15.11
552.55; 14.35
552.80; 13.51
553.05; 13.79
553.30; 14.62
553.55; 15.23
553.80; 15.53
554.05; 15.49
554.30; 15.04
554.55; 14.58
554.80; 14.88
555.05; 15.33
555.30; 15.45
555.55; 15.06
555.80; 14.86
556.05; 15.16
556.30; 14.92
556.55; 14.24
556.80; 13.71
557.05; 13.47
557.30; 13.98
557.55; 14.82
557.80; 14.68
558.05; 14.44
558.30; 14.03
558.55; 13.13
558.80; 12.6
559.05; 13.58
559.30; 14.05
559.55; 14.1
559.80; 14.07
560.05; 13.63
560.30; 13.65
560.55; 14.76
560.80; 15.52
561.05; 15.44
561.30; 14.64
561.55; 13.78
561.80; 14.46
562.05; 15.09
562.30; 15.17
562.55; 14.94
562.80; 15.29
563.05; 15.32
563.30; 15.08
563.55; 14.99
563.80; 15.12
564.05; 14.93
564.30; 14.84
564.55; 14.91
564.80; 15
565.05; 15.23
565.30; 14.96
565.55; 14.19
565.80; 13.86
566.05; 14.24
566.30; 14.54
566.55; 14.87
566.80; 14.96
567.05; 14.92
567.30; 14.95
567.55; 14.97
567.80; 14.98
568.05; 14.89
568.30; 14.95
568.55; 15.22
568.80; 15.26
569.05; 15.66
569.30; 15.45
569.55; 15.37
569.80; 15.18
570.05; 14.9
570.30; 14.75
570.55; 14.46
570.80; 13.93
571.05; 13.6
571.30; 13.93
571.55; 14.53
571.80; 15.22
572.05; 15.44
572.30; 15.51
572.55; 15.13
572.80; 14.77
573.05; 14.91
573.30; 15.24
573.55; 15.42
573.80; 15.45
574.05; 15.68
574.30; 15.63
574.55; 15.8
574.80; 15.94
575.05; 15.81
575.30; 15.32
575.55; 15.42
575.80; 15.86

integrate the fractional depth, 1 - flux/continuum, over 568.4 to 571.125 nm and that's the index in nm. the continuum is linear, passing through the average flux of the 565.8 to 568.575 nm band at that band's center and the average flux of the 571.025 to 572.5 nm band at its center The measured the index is -0.02 nm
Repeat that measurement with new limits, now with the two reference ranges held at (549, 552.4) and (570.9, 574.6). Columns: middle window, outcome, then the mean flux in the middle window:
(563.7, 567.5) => 0.01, 14.8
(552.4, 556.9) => -0.10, 14.8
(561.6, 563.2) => -0.03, 15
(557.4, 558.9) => 0.06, 14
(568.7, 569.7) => -0.03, 15.4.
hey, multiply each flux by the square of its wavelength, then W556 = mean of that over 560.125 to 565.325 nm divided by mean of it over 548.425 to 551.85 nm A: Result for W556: 1.10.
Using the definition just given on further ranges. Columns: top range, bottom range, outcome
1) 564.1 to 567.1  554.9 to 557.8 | 1.04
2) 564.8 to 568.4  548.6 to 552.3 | 1.09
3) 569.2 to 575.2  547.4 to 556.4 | 1.12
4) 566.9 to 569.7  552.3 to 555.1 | 1.08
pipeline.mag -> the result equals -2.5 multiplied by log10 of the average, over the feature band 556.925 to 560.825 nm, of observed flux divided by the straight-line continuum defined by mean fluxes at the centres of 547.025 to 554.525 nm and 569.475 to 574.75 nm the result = 0.05 mag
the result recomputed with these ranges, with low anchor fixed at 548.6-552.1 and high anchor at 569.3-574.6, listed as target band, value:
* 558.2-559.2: 0.09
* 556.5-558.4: 0.03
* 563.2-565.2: -0.02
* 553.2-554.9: -0.05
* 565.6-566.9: 0.02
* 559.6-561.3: 0.01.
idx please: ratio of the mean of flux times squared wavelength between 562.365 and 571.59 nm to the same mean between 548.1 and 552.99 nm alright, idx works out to 1.10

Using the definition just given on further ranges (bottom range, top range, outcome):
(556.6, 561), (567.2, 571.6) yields 1.10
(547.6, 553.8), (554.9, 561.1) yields 1.03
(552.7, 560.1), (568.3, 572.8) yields 1.09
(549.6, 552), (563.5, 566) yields 1.10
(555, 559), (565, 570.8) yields 1.08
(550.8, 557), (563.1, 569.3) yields 1.06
